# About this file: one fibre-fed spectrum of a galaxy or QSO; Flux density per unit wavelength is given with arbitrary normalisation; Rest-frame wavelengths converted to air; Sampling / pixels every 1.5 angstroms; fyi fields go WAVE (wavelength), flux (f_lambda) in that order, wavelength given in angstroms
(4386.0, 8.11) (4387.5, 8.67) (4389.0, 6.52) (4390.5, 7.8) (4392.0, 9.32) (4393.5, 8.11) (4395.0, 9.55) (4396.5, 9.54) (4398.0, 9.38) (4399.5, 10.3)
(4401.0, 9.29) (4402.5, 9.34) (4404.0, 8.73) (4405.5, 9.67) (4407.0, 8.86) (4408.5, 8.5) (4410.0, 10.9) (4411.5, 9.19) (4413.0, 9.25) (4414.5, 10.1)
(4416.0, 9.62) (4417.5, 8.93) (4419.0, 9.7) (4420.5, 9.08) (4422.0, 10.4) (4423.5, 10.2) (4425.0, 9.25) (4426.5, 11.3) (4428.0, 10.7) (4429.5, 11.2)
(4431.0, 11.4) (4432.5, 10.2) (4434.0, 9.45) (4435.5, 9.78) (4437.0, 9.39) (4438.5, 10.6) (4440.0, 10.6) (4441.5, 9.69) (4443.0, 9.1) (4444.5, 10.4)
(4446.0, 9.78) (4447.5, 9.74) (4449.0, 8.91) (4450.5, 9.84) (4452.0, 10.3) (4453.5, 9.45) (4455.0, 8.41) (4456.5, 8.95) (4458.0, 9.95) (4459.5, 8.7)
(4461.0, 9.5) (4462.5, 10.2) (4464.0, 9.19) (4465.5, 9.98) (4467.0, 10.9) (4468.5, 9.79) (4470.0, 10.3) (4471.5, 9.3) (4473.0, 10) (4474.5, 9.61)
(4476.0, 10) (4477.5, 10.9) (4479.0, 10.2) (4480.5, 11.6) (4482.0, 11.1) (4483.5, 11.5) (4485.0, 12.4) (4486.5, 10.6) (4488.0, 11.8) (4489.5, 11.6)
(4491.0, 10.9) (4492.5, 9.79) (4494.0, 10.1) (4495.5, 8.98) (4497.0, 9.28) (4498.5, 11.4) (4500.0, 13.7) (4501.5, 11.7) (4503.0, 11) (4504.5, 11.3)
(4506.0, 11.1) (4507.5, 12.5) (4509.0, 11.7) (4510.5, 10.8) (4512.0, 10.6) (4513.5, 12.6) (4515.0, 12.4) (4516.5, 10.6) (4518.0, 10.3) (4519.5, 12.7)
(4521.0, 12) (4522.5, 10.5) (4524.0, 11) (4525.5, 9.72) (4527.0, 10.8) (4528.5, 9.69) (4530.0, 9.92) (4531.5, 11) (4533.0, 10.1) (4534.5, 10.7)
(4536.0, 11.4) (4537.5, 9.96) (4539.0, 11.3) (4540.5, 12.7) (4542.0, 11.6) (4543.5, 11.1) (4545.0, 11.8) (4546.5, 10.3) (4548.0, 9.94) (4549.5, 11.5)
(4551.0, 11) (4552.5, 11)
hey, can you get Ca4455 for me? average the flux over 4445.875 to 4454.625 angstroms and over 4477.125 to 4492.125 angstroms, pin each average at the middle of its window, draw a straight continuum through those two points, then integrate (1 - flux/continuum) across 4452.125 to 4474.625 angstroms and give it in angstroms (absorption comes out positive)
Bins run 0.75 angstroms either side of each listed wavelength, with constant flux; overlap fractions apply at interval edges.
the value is 1.30 angstroms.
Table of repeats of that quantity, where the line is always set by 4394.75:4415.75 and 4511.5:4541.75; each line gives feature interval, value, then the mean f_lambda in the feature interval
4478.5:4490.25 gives -1.0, 11.4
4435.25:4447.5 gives 0.0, 9.91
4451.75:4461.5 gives 0.8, 9.27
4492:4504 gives -0.1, 10.8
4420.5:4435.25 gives -0.9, 10.4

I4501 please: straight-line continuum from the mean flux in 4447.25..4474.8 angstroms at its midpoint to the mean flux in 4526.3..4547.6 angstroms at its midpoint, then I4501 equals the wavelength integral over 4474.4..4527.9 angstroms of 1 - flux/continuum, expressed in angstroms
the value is -4.21 angstroms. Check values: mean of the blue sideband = 9.63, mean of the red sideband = 10.9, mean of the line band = 11.1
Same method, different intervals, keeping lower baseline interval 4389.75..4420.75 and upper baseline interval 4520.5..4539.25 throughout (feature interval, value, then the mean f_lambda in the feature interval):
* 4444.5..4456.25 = 0.3 angstroms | 9.53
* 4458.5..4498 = -1.0 angstroms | 10.3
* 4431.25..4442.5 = -0.4 angstroms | 10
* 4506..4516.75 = -1.3 angstroms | 11.6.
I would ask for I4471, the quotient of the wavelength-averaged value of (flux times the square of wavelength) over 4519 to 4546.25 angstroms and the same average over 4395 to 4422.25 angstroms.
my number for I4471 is 1.22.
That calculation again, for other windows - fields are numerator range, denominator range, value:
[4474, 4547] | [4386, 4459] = 1.20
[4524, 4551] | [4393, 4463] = 1.17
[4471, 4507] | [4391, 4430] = 1.17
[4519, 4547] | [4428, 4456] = 1.15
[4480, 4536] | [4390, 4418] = 1.25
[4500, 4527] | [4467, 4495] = 1.09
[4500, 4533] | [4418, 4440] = 1.14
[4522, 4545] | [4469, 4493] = 1.03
